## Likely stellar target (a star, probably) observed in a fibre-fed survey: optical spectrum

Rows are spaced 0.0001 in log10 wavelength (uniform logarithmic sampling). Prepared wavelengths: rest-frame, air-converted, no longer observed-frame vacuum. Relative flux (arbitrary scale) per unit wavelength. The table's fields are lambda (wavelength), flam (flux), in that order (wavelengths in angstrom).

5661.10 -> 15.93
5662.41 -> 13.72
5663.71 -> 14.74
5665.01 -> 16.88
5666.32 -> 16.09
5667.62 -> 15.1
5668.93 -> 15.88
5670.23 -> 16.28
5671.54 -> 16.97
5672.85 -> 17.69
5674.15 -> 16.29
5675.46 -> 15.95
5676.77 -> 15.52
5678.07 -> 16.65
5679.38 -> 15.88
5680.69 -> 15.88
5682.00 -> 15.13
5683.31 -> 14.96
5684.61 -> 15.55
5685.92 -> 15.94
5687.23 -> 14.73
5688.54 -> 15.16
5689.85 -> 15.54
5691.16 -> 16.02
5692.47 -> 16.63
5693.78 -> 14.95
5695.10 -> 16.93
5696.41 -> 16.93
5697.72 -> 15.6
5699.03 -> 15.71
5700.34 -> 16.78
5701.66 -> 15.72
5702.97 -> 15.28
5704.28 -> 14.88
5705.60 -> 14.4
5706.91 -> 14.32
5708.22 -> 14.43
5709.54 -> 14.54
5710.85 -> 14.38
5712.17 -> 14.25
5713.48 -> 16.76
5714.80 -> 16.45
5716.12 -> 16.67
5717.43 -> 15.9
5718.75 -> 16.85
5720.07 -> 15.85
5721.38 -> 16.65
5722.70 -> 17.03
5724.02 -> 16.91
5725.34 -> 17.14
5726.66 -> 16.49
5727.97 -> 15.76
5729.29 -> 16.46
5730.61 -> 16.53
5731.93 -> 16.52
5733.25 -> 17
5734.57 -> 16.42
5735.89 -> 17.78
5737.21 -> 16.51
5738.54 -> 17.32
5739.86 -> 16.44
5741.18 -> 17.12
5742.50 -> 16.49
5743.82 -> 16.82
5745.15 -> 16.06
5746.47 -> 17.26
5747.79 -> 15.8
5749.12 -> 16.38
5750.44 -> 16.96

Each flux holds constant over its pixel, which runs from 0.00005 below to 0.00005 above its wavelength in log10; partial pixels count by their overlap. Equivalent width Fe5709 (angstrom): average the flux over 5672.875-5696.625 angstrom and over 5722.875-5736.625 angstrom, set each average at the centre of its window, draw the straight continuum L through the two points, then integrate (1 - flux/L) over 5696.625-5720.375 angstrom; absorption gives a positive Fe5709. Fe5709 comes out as 1.2 angstrom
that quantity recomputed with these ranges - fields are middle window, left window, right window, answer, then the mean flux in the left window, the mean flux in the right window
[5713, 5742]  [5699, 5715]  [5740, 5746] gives -1.20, 15.2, 16.6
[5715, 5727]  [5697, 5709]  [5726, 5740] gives -0.38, 15.2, 16.7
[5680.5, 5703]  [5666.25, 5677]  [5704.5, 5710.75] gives -0.79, 16.2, 14.5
